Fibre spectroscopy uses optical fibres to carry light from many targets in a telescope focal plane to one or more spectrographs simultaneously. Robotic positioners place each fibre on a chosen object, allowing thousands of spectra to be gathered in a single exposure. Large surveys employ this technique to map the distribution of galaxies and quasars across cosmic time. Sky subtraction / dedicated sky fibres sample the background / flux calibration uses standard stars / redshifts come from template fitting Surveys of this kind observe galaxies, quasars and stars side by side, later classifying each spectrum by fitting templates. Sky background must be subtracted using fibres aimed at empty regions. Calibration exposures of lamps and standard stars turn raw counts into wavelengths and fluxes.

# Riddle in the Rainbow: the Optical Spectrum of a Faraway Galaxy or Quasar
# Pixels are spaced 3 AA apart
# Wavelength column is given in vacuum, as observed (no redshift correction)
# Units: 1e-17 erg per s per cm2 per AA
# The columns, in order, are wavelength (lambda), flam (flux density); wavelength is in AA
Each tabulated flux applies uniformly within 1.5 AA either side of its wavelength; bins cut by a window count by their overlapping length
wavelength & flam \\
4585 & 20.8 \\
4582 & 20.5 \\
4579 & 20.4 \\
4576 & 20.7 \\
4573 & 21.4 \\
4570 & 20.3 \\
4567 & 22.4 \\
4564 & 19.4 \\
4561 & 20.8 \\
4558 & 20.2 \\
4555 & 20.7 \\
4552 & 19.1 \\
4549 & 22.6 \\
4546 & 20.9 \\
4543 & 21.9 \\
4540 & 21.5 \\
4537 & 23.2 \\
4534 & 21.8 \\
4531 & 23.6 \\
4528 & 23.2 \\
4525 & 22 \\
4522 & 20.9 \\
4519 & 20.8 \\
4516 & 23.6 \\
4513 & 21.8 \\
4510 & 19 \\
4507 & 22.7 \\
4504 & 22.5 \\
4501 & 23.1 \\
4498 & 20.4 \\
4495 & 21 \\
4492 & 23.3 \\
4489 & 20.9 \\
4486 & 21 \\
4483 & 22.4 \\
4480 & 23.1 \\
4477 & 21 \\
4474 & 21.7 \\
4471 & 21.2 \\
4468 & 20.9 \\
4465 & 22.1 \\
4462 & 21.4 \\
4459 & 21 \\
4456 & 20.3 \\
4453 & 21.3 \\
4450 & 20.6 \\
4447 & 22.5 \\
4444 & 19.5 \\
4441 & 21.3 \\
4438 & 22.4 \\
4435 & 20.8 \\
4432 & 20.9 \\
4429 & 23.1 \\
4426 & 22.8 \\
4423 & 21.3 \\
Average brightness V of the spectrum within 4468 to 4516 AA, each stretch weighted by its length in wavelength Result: 21.7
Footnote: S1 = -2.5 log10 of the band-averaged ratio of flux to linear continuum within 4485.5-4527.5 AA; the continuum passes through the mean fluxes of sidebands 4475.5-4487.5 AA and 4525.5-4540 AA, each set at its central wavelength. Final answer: 0.03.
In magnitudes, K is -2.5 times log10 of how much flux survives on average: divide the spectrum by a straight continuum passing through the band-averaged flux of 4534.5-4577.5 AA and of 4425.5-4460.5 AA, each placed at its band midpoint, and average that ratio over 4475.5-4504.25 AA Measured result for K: -0.03 mag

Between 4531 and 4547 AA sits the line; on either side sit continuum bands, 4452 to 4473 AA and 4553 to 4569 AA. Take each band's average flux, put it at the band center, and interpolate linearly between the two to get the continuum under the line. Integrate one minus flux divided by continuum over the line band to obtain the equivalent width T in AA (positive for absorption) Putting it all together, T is -1.0 AA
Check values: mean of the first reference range 21.2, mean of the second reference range 20.6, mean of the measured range 22.1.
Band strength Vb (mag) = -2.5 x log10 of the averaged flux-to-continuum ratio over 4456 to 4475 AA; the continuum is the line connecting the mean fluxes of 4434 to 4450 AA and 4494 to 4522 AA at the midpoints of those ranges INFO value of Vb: 0.005 mag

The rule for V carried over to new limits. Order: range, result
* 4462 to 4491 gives 21.6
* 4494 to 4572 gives 21.5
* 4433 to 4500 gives 21.4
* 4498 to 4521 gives 21.8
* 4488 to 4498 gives 21.6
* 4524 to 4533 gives 22.9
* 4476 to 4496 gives 21.9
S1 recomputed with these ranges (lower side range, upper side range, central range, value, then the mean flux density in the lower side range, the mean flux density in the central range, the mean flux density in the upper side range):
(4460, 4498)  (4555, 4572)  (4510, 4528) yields -0.028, 21.6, 21.7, 20.7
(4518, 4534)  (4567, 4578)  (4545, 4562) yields 0.038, 22.1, 20.7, 21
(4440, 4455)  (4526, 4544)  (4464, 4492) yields -0.007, 21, 21.7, 22.5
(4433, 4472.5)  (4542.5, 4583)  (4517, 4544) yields -0.062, 21.2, 22.1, 20.8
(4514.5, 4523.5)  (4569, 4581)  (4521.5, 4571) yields -0.010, 21.8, 21.5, 20.7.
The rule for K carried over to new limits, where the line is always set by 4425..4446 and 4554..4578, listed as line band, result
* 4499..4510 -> -0.052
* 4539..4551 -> -0.039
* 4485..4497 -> -0.017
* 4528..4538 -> -0.097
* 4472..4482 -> -0.032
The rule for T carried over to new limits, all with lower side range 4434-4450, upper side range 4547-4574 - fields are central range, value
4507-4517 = -0.3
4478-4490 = -0.4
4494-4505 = -0.4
